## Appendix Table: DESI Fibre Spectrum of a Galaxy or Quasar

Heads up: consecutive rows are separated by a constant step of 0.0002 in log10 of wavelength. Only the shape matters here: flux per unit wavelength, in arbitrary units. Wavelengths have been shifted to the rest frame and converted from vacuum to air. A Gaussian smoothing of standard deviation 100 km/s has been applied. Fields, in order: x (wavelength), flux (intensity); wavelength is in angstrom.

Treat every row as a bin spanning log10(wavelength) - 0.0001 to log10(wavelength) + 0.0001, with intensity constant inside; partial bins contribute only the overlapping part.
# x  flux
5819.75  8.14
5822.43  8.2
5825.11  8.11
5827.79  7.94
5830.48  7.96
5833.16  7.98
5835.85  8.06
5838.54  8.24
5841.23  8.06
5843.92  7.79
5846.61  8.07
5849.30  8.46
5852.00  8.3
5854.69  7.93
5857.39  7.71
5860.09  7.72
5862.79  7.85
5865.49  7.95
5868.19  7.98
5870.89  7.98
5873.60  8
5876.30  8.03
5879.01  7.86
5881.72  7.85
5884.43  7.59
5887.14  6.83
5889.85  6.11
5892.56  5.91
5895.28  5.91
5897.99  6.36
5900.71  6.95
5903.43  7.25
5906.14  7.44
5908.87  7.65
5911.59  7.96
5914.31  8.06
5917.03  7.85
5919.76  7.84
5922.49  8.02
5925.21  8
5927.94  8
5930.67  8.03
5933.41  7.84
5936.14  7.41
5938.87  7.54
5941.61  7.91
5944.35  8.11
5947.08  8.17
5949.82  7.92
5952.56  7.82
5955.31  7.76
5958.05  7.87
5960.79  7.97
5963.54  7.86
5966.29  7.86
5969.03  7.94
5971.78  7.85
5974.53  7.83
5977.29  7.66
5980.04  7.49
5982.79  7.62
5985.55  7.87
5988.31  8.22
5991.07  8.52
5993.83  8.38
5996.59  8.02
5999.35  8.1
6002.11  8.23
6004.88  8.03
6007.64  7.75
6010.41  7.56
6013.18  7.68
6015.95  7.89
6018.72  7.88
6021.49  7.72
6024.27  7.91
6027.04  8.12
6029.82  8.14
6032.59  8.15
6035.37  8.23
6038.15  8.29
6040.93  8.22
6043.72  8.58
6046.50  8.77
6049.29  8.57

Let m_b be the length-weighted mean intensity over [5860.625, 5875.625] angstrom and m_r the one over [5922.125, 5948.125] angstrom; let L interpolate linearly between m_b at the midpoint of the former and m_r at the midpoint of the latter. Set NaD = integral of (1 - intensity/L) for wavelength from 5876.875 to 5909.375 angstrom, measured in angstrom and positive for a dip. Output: 3.87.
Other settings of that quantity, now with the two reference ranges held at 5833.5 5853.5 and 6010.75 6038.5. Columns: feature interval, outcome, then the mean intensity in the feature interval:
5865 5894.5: 2.5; 7.42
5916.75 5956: 0.8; 7.88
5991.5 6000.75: -0.2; 8.21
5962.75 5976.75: 0.3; 7.85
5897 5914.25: 1.6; 7.35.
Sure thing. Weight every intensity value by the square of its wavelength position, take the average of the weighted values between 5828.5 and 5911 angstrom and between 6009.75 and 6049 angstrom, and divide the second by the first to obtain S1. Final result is 1.13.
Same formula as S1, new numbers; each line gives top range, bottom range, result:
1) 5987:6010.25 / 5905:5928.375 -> 1.06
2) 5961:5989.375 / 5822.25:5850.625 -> 1.01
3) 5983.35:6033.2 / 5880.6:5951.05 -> 1.10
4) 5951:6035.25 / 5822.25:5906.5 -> 1.09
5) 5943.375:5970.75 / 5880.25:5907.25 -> 1.19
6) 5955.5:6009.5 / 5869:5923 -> 1.11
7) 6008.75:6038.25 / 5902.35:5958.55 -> 1.05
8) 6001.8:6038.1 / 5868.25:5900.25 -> 1.16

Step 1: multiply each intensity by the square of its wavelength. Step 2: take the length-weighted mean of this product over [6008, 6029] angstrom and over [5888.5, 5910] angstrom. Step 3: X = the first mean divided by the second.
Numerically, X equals 1.22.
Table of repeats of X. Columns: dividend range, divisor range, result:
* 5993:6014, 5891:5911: 1.21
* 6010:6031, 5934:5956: 1.03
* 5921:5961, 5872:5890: 1.06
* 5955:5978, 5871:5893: 1.10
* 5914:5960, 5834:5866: 1.01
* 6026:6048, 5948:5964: 1.09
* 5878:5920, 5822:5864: 0.91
